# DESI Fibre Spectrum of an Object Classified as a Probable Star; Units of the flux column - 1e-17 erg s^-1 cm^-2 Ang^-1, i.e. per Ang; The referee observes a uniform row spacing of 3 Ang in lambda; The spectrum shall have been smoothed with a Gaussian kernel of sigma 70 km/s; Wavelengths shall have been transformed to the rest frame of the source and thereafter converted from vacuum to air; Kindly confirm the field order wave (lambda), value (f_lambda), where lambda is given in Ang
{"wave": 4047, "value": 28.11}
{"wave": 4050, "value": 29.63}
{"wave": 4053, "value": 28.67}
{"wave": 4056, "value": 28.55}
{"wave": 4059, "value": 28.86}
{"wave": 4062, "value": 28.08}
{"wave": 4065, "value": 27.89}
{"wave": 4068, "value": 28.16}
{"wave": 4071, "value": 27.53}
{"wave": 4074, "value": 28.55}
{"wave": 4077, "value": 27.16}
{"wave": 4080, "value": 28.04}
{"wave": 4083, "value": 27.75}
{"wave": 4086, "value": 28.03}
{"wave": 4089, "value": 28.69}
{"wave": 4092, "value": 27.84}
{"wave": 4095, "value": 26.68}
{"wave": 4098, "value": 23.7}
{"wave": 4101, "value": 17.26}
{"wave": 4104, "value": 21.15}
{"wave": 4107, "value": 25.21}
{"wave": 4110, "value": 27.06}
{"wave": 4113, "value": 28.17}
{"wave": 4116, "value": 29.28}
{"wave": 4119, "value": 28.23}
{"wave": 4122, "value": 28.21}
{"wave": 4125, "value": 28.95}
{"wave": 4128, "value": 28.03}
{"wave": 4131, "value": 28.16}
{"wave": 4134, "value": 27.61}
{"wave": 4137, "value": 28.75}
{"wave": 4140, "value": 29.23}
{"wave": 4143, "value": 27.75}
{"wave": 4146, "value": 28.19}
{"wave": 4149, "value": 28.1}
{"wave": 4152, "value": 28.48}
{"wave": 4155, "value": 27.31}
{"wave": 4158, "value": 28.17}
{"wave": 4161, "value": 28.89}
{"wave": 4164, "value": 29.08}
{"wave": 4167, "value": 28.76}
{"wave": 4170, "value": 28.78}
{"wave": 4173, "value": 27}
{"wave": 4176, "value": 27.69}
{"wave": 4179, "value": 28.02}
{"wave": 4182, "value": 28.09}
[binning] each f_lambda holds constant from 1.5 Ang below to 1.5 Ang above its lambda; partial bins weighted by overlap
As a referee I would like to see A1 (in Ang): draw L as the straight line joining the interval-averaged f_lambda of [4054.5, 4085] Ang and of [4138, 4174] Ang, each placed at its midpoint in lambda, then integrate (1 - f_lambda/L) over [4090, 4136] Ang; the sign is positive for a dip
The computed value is 2.9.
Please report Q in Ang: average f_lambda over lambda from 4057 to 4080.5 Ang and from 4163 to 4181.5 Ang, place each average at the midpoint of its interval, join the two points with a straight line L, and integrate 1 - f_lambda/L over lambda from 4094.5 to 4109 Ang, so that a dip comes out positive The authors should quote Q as 2.8 Ang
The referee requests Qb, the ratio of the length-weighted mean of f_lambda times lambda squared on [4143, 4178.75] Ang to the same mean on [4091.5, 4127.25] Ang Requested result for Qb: 1.1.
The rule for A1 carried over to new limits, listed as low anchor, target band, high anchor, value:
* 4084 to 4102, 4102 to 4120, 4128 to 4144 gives 0.39 Ang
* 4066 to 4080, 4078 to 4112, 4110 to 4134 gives 2.92 Ang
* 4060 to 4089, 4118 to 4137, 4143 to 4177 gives -0.08 Ang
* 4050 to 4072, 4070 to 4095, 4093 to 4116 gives -1.32 Ang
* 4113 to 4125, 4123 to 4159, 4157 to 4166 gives 0.54 Ang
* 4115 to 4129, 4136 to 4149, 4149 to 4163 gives -0.03 Ang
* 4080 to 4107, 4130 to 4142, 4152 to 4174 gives -0.56 Ang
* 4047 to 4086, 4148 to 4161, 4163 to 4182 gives 0.04 Ang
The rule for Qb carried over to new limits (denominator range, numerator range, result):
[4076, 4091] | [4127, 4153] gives 1.04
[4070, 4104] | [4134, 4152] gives 1.11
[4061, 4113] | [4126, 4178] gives 1.10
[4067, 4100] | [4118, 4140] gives 1.06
